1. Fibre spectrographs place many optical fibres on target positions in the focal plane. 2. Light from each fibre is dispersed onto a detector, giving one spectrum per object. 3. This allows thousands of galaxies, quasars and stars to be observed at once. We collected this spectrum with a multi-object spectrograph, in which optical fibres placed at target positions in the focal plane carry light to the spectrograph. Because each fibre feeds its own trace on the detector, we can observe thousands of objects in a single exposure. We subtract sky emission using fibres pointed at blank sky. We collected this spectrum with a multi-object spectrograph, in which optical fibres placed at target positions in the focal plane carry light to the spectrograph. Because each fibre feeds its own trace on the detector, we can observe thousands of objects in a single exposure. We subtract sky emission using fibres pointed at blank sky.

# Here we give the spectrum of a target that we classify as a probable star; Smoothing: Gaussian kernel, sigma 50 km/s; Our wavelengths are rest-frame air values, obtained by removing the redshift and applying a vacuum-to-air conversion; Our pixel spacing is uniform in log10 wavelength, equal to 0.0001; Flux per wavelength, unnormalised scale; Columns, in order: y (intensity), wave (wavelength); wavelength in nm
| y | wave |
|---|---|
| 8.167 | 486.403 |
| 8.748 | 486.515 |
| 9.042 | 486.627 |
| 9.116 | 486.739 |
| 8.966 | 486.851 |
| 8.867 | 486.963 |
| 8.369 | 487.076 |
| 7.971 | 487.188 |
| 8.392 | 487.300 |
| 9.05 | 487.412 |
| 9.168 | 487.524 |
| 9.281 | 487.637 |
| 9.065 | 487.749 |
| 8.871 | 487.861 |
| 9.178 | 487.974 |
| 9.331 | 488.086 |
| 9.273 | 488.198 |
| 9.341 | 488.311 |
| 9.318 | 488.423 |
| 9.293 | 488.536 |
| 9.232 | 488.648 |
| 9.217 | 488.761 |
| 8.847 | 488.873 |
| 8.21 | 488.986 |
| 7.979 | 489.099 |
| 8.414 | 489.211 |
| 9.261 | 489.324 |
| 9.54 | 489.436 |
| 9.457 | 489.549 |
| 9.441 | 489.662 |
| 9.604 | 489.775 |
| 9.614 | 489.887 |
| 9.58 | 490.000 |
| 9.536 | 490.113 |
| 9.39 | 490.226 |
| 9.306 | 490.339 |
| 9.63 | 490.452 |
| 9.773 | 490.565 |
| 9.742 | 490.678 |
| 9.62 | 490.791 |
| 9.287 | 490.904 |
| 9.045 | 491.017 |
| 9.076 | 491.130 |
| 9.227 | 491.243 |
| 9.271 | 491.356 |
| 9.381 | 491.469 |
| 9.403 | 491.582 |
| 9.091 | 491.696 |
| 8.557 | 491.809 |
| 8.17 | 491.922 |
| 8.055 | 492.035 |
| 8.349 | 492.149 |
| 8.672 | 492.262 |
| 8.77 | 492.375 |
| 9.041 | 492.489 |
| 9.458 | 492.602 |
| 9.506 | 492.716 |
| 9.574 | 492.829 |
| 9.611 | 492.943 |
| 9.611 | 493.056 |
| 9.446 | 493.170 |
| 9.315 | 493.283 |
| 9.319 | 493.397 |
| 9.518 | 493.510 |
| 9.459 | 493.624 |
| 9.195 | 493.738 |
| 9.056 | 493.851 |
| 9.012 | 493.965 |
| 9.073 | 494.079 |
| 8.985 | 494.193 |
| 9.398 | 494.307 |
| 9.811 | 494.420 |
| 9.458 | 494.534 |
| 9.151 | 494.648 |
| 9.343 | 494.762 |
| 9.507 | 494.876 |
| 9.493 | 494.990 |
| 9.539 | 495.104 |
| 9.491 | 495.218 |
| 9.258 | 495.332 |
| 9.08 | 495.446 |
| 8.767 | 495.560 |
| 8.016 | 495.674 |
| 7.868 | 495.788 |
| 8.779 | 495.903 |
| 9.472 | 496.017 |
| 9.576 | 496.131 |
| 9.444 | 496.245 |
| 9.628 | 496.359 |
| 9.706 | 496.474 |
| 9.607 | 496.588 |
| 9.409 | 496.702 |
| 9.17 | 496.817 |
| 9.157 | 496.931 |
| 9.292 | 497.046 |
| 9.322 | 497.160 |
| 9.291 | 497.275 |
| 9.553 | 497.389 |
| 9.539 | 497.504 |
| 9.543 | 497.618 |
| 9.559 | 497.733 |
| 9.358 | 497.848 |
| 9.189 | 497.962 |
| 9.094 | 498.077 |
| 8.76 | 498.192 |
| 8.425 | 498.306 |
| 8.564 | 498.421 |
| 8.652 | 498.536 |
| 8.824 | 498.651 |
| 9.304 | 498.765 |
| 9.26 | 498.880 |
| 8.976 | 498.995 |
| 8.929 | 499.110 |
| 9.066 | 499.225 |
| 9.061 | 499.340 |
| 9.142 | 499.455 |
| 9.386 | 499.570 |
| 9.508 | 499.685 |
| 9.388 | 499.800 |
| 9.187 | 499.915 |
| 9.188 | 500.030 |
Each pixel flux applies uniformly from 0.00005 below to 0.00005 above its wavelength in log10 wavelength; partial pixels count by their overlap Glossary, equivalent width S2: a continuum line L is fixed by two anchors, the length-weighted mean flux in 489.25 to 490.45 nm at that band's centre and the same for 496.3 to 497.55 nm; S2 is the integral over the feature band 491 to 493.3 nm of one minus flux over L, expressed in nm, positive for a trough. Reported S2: 0.09 nm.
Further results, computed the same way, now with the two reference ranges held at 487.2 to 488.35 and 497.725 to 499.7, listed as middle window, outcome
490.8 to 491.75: -0.021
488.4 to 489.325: 0.023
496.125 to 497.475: -0.058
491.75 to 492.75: 0.036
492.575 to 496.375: -0.094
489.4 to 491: -0.085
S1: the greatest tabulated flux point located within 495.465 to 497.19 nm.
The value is 9.706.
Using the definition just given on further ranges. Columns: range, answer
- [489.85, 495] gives 9.811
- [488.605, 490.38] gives 9.614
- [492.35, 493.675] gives 9.611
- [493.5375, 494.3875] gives 9.459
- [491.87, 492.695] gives 9.458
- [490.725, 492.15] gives 9.62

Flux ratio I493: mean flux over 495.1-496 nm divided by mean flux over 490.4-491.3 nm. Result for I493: 0.94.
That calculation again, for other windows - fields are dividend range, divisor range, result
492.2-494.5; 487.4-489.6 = 1.03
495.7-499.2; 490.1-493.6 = 0.99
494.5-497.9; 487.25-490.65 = 1.01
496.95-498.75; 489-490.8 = 0.98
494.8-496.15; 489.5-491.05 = 0.95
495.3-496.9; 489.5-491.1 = 0.96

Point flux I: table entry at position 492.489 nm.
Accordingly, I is 9.041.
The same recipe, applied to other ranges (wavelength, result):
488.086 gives 9.331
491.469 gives 9.381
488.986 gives 8.21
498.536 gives 8.652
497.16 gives 9.322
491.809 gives 8.557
